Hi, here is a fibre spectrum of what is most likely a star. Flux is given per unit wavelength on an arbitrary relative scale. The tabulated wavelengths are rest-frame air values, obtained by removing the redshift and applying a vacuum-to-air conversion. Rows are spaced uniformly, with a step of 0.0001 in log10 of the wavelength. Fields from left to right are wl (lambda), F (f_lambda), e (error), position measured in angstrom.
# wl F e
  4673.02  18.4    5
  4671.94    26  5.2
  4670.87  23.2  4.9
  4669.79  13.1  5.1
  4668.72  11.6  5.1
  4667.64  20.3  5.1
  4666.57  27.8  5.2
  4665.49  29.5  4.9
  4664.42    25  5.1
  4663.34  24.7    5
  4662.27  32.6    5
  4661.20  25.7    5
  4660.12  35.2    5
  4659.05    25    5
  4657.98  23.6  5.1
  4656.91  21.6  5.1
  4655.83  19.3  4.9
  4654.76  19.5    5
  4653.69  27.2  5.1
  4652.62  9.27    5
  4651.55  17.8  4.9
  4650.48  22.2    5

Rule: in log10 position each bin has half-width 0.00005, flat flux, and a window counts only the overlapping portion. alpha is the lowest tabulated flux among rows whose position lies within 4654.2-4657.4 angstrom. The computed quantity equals 19.3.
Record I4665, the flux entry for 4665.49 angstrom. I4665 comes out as 29.5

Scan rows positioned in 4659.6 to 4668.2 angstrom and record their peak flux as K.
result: 35.2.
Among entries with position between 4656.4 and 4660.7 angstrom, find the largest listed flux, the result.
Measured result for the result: 35.2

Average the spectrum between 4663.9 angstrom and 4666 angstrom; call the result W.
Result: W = 27.3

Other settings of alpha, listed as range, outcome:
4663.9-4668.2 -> 20.3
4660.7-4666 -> 24.7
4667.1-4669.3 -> 11.6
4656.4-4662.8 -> 21.6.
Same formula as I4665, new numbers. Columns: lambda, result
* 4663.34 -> 24.7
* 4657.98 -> 23.6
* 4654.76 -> 19.5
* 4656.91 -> 21.6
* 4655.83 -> 19.3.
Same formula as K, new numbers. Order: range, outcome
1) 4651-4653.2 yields 17.8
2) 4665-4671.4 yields 29.5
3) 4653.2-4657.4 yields 27.2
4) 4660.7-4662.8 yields 32.6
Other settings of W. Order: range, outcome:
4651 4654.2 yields 18.1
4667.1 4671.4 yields 17.1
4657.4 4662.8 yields 28.4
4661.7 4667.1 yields 27.9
